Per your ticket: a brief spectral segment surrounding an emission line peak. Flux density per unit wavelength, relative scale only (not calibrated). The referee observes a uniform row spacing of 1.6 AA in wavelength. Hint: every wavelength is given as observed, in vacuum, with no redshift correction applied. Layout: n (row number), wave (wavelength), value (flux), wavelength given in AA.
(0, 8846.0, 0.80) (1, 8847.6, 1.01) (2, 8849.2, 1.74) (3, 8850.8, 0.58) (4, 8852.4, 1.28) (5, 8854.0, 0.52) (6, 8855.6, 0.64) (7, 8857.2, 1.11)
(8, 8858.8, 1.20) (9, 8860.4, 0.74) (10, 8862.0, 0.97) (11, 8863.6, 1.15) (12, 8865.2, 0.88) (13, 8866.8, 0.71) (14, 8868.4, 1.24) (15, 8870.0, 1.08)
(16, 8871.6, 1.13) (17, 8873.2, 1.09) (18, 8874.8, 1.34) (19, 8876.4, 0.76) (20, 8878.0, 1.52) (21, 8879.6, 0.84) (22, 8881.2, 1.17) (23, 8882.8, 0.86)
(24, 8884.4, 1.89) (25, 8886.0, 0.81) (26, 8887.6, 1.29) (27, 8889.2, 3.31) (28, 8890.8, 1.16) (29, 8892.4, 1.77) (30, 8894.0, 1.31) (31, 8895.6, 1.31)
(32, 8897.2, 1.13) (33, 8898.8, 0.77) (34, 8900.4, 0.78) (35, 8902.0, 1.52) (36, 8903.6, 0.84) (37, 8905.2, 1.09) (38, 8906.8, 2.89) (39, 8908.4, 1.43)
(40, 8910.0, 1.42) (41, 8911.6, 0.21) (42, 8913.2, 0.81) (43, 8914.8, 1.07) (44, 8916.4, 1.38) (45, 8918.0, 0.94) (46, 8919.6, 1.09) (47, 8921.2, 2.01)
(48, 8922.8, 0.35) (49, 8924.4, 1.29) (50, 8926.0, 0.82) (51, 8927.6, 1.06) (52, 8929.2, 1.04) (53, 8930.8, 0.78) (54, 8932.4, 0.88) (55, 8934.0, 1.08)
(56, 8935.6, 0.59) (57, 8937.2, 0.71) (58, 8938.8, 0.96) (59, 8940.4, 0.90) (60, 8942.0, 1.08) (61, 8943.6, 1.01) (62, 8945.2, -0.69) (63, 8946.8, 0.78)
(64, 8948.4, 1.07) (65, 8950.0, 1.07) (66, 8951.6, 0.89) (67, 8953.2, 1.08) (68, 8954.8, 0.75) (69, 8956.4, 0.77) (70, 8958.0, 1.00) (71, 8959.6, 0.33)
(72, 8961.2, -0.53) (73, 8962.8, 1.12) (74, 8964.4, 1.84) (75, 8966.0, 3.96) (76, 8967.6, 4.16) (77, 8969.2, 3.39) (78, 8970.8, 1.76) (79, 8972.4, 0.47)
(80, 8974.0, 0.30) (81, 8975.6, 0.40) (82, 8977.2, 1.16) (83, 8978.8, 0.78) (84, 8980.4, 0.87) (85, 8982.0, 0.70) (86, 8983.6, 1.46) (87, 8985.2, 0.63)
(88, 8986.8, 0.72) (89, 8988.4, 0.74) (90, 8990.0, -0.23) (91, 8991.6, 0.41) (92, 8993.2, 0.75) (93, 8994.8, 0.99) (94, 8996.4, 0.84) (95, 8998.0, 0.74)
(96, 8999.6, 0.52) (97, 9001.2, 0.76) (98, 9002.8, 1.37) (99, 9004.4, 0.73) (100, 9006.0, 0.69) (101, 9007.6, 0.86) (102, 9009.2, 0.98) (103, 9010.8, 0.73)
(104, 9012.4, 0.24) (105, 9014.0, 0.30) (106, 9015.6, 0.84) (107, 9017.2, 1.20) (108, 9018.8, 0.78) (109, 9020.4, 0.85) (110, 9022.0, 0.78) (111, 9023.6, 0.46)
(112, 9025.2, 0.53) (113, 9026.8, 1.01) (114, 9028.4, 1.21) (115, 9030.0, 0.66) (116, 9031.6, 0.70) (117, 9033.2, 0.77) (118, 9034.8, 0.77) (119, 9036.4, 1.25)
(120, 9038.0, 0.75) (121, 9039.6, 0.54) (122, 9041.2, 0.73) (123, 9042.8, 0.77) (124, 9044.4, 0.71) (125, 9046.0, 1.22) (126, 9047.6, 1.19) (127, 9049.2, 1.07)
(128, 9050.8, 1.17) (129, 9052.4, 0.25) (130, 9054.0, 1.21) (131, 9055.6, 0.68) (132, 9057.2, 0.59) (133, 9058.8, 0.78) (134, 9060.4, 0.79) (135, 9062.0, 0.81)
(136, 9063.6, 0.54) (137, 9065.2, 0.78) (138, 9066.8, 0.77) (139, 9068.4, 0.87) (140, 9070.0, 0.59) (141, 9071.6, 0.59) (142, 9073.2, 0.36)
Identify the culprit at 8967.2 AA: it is H-beta 4861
